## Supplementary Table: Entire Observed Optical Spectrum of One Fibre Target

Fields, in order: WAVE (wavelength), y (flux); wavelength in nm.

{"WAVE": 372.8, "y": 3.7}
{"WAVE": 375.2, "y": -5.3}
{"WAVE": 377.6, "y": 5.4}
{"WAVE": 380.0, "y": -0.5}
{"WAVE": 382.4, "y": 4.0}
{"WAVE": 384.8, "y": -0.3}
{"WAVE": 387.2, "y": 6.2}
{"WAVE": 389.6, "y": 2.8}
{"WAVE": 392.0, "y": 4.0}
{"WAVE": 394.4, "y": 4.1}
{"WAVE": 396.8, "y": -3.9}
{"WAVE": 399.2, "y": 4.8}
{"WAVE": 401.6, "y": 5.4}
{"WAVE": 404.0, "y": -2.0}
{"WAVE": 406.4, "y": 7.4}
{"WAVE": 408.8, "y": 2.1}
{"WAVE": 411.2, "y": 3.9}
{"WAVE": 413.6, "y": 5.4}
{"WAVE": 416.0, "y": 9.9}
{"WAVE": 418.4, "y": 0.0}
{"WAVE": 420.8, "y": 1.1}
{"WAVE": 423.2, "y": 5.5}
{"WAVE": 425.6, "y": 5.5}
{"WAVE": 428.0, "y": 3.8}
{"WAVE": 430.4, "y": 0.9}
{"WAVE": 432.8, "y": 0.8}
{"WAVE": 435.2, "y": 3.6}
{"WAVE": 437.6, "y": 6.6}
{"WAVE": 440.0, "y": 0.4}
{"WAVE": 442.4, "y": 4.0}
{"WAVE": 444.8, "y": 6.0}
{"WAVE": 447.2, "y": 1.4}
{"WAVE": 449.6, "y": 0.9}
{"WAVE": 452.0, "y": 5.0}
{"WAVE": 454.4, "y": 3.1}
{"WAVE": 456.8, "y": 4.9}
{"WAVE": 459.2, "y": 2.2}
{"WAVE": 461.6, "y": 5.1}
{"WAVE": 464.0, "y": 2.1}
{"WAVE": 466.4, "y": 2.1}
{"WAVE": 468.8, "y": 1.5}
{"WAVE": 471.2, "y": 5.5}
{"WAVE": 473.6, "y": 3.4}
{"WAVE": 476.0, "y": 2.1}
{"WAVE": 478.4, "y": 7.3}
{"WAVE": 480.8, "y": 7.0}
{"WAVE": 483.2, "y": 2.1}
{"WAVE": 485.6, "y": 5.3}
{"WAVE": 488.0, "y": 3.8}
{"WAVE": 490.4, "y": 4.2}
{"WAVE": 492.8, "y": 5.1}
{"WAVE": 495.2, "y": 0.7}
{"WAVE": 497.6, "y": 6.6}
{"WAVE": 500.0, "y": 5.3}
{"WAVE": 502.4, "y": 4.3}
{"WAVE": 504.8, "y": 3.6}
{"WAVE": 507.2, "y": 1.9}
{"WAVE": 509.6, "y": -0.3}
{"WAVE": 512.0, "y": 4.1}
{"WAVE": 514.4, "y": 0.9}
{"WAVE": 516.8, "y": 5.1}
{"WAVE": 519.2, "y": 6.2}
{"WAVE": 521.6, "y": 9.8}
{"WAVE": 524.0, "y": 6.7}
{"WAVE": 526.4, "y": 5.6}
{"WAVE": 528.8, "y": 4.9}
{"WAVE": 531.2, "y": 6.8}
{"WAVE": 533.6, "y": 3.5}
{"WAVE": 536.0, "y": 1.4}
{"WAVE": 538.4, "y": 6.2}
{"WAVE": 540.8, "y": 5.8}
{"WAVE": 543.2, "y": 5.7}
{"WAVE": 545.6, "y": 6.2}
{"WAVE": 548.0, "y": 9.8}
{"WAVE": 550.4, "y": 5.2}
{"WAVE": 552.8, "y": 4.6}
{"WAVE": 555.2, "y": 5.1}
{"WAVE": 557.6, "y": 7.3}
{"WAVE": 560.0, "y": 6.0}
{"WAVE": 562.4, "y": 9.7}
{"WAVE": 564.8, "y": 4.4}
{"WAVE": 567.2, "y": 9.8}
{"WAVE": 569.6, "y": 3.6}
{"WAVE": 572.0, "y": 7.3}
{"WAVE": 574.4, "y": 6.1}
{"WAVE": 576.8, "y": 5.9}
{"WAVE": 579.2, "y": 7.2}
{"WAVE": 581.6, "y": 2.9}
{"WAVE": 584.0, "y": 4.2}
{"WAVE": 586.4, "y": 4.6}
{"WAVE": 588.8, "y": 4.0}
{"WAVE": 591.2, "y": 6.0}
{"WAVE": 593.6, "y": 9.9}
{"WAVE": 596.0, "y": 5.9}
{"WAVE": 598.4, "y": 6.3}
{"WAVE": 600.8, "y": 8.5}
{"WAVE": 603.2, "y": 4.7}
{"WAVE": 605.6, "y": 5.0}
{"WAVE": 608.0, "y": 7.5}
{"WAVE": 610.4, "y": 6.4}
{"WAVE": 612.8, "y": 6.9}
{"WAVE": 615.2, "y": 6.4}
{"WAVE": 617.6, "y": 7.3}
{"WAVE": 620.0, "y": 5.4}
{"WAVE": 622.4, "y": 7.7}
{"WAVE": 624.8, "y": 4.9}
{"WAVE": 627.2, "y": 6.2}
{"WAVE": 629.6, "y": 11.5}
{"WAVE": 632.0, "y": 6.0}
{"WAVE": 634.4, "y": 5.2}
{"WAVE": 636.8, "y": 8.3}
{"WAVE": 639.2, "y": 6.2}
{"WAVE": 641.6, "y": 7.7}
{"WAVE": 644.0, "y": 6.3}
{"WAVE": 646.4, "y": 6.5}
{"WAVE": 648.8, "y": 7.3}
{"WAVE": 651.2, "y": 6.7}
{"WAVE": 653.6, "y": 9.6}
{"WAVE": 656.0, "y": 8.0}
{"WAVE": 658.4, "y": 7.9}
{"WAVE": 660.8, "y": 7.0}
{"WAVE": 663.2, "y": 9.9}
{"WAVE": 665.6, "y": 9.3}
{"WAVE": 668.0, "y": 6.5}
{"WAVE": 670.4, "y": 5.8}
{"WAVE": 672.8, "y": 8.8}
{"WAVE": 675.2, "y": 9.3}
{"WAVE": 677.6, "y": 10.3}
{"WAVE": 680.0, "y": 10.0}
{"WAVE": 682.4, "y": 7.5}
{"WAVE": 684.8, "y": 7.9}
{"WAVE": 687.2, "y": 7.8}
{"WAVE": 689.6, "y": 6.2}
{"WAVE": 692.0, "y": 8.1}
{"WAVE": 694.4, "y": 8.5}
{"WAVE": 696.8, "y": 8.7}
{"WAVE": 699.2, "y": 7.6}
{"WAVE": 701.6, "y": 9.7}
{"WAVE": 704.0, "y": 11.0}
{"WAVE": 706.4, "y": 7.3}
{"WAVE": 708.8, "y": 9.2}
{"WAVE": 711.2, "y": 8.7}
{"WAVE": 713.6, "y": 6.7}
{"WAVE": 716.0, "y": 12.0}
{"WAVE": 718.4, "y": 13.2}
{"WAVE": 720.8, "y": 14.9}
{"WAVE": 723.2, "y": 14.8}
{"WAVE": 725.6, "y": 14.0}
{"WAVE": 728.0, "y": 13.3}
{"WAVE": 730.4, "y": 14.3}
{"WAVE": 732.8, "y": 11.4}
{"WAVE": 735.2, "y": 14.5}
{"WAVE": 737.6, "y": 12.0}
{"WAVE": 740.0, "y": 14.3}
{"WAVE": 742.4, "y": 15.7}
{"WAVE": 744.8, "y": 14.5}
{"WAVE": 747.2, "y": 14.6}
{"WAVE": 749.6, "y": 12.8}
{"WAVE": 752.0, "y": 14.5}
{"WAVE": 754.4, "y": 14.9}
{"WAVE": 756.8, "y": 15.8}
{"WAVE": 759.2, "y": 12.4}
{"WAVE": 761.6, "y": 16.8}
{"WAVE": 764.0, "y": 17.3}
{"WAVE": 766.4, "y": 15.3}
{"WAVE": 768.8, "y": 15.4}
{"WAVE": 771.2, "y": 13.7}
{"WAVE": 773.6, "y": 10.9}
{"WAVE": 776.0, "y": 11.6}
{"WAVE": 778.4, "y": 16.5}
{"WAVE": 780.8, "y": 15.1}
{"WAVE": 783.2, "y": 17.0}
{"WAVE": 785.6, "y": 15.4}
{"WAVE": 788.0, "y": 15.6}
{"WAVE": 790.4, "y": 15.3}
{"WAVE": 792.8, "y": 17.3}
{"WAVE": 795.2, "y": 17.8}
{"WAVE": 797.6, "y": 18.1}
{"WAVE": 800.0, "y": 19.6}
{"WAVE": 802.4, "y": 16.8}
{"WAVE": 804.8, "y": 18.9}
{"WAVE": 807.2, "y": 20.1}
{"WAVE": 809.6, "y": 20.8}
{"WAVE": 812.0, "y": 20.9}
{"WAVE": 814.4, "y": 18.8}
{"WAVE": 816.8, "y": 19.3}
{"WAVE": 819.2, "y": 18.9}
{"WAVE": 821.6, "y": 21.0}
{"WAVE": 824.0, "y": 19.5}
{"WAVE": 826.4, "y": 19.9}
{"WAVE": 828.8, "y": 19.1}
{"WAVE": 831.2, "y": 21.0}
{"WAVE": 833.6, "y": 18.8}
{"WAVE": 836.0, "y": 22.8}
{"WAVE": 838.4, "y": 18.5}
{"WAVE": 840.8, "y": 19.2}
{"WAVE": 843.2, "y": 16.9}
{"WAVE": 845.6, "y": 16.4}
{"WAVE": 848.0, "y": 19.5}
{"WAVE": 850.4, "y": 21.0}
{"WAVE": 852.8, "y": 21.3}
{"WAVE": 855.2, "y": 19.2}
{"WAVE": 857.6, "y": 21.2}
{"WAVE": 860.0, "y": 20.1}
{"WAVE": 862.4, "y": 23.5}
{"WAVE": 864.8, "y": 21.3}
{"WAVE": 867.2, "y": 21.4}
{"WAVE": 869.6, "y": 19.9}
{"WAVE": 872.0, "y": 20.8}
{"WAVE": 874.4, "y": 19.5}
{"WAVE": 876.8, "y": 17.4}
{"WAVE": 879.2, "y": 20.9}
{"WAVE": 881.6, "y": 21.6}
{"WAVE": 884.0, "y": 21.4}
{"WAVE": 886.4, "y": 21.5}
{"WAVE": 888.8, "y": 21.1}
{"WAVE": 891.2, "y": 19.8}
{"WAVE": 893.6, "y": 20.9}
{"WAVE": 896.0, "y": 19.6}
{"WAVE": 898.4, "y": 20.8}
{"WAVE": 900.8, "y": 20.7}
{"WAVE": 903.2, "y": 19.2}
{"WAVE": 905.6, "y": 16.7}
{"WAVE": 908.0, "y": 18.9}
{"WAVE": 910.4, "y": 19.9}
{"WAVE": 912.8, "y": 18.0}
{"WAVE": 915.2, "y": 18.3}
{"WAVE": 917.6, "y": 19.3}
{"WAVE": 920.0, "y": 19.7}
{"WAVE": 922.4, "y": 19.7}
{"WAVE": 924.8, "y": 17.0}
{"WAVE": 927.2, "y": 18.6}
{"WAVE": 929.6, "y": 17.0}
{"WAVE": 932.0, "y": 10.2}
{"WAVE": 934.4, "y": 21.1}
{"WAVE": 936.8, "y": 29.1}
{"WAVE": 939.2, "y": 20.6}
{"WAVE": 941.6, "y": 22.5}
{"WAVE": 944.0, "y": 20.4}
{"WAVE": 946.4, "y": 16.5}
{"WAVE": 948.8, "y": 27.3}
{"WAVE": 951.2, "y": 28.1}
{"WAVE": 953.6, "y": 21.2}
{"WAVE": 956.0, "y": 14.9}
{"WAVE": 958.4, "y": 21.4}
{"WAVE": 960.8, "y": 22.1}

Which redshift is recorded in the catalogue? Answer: 0.797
